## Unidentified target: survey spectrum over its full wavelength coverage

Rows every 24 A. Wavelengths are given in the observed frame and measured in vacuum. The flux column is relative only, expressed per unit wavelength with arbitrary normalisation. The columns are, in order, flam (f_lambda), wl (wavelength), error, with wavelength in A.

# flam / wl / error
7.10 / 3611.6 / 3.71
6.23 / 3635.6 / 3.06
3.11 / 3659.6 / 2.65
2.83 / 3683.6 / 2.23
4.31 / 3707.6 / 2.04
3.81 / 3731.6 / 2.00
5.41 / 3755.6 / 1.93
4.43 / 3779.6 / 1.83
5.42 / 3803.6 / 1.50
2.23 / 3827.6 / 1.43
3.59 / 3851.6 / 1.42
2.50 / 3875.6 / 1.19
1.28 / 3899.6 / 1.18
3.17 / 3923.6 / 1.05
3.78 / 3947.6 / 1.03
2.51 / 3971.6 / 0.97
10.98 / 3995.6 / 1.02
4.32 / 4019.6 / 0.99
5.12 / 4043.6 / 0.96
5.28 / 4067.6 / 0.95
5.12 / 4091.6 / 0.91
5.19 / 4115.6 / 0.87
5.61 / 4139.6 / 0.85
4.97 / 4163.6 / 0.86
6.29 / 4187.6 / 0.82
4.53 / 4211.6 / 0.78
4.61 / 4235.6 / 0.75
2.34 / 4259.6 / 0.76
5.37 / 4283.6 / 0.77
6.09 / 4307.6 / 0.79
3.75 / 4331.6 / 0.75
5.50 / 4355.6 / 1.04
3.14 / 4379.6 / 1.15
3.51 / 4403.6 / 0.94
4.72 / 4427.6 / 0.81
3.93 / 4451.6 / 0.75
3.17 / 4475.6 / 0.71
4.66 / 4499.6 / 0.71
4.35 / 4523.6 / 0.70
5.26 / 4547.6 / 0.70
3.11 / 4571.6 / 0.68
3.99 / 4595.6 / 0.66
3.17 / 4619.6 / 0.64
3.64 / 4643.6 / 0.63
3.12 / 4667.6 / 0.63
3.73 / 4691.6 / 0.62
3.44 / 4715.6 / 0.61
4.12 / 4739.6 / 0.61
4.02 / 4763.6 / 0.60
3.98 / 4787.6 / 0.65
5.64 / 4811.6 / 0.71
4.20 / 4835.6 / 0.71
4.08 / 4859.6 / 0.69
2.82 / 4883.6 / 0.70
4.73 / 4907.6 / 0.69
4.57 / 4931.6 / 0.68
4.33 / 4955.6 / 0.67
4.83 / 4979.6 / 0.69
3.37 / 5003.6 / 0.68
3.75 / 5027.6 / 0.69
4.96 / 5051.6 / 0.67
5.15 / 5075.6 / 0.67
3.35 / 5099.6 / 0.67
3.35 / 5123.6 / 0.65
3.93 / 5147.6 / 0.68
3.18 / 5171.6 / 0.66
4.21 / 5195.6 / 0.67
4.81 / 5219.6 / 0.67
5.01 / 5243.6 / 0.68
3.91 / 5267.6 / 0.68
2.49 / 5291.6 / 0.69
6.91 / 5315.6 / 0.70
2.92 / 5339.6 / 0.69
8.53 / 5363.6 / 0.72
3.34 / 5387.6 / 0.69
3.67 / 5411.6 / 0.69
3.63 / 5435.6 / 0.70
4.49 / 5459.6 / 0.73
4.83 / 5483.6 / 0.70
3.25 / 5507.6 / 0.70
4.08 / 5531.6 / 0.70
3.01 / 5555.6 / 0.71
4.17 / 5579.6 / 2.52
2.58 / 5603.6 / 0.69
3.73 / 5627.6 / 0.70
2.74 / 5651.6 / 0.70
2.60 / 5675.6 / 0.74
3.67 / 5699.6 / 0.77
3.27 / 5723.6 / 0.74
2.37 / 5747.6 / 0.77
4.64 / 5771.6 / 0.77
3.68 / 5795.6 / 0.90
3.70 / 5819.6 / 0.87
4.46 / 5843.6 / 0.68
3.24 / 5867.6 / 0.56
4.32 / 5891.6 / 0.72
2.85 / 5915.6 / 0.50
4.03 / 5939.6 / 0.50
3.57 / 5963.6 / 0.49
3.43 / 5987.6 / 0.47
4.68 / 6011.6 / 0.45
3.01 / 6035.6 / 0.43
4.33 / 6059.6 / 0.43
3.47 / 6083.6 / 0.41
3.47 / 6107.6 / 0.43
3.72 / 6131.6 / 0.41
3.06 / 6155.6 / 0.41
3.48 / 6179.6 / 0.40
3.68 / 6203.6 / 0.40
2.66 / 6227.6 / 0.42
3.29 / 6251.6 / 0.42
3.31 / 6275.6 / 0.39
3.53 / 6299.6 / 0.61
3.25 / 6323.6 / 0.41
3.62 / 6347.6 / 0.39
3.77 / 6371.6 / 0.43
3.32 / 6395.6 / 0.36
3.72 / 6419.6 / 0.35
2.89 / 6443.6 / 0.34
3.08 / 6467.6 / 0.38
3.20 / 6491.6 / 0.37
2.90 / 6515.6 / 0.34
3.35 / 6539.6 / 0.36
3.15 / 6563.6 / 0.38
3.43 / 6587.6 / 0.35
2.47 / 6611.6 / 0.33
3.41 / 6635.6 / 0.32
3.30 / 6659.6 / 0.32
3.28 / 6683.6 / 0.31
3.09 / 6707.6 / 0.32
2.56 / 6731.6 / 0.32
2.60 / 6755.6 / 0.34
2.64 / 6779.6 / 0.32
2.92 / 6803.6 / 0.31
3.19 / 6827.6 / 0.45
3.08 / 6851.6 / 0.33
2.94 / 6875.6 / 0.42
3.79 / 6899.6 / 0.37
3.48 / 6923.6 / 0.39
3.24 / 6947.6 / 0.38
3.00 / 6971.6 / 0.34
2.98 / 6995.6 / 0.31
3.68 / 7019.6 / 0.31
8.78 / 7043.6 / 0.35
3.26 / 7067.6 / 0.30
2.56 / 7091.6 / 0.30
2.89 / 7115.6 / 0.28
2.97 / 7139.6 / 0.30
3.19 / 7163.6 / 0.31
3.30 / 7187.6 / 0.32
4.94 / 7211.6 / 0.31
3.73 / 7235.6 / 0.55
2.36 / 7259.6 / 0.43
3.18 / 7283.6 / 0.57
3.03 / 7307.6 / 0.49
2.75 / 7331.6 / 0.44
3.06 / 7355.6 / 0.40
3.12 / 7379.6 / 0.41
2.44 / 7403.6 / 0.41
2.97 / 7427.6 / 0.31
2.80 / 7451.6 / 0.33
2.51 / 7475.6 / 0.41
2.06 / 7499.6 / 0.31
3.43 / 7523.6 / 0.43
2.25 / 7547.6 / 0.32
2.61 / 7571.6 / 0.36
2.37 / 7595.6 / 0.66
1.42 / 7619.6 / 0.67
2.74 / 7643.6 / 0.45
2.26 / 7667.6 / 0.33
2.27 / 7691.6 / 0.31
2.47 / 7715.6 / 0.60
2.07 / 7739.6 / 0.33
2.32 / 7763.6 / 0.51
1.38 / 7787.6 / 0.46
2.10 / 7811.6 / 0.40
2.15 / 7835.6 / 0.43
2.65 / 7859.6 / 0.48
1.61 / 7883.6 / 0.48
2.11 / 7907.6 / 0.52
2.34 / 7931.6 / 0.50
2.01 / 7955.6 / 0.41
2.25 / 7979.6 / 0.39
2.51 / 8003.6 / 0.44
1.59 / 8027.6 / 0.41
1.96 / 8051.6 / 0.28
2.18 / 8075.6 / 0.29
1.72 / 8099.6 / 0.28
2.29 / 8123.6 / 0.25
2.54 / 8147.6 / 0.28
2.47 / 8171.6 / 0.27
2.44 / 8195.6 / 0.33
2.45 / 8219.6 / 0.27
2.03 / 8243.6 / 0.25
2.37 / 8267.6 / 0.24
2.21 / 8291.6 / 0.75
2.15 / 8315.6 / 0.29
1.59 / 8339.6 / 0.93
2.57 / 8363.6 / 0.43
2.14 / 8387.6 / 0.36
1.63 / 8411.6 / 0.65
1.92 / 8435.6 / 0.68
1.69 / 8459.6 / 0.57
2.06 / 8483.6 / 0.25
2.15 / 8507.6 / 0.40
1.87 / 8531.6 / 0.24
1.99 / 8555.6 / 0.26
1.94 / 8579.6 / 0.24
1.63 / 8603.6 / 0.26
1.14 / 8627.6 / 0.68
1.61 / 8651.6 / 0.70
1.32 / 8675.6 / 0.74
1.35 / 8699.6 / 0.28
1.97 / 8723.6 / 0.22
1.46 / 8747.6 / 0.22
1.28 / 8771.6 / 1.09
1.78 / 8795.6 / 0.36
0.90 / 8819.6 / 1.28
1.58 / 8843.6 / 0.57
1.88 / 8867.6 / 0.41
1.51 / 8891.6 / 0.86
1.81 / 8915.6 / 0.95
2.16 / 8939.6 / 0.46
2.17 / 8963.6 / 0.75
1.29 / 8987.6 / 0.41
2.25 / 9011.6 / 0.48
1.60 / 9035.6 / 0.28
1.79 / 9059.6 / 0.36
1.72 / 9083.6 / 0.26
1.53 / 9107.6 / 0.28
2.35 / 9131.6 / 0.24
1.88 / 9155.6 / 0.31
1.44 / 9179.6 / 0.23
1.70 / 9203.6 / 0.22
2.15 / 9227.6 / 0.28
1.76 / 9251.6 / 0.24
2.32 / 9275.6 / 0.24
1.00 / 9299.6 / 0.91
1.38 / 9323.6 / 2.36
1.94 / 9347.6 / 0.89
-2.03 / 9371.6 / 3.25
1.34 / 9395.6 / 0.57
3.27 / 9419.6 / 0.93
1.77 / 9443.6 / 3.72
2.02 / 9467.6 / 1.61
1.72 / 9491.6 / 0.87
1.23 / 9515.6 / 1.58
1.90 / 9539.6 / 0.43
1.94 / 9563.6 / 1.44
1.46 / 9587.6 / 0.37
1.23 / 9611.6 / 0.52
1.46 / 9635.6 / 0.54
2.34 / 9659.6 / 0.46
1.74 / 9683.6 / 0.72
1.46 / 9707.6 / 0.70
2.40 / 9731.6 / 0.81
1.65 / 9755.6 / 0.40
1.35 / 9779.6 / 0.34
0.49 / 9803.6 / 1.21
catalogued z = 0.07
